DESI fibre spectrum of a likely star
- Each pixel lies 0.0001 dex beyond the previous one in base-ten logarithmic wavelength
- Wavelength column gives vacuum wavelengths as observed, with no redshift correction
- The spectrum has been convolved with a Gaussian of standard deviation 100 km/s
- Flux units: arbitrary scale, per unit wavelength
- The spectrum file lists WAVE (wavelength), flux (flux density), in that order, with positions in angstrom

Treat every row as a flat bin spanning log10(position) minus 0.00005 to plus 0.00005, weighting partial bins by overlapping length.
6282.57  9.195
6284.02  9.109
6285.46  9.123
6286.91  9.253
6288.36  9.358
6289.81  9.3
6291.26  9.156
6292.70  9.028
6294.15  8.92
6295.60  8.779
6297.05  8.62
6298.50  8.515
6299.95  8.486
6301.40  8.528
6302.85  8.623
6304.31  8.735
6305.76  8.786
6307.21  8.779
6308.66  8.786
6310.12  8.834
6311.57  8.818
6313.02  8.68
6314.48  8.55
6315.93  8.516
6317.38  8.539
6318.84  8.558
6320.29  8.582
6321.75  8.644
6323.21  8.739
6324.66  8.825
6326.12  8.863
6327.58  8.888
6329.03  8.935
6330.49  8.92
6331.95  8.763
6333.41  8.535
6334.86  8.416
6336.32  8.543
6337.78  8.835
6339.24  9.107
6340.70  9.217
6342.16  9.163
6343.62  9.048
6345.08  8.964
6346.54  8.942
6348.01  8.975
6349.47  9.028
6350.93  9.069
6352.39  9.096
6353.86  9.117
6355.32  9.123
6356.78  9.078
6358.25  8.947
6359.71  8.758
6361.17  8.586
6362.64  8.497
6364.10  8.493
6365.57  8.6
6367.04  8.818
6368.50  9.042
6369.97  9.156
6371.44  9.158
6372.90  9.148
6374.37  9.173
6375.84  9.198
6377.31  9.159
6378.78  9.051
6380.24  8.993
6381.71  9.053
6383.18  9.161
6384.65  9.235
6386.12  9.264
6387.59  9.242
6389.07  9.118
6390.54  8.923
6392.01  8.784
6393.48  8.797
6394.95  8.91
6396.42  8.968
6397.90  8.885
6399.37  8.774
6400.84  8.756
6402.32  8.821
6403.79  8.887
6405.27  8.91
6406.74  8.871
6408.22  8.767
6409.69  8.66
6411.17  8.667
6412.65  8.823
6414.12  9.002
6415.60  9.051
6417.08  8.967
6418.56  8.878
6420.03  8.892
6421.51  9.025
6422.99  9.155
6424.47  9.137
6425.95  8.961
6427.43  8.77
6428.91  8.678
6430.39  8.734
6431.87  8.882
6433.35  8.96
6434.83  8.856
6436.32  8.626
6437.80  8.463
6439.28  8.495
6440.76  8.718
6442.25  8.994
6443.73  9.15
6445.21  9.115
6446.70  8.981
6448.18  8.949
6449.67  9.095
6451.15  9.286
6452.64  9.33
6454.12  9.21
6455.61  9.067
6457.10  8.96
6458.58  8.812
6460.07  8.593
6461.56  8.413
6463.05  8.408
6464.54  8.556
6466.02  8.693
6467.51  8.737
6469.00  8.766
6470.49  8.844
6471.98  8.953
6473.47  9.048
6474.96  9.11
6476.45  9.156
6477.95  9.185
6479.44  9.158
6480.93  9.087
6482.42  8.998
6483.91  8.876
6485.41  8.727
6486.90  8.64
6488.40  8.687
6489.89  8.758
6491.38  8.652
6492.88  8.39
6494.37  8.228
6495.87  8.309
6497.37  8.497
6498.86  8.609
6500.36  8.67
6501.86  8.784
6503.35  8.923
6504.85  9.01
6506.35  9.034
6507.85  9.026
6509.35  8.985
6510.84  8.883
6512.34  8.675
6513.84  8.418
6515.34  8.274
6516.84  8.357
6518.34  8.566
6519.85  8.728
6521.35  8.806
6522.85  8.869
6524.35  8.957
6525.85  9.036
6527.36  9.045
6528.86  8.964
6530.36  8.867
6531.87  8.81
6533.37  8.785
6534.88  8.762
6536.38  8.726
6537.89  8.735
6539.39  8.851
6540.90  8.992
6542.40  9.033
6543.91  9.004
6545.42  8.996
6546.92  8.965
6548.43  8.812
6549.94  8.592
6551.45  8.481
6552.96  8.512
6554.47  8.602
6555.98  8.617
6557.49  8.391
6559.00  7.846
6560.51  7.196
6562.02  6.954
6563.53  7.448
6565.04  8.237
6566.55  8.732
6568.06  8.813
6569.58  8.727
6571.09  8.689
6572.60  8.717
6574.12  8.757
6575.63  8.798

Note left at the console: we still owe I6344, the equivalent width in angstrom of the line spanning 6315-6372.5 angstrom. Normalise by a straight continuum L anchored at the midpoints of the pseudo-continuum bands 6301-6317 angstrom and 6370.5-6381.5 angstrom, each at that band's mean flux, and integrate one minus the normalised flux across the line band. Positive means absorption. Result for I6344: 0.4 angstrom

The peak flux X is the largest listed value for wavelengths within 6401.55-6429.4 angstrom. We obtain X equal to 9.155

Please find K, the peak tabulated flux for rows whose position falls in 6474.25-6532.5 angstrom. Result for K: 9.185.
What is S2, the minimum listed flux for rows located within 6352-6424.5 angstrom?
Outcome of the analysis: 8.493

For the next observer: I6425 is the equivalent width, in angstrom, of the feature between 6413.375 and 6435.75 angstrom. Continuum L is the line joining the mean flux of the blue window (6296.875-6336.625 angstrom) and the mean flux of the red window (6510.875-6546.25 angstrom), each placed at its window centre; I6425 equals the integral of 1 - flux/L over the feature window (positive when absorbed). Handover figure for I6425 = -0.5 angstrom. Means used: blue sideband 8.68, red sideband 8.8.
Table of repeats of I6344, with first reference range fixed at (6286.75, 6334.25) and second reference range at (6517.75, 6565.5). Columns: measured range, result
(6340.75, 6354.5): -0.5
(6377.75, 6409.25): -0.9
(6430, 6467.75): -0.8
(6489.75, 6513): -0.2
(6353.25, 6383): -0.8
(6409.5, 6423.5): -0.4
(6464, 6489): -0.7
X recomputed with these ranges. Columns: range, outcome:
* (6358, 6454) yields 9.33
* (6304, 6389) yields 9.264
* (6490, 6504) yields 8.923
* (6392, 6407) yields 8.968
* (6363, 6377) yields 9.198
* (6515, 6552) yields 9.045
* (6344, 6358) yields 9.123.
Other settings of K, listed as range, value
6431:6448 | 9.15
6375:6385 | 9.235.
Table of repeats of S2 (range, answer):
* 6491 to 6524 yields 8.228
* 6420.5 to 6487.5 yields 8.408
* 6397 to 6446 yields 8.463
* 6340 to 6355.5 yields 8.942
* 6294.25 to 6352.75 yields 8.416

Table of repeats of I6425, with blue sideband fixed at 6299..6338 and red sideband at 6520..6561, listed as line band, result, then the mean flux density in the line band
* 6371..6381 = -0.49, 9.13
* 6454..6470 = -0.04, 8.73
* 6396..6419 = -0.40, 8.85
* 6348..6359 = -0.46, 9.06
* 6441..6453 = -0.52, 9.09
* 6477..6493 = -0.26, 8.85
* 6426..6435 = -0.12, 8.83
